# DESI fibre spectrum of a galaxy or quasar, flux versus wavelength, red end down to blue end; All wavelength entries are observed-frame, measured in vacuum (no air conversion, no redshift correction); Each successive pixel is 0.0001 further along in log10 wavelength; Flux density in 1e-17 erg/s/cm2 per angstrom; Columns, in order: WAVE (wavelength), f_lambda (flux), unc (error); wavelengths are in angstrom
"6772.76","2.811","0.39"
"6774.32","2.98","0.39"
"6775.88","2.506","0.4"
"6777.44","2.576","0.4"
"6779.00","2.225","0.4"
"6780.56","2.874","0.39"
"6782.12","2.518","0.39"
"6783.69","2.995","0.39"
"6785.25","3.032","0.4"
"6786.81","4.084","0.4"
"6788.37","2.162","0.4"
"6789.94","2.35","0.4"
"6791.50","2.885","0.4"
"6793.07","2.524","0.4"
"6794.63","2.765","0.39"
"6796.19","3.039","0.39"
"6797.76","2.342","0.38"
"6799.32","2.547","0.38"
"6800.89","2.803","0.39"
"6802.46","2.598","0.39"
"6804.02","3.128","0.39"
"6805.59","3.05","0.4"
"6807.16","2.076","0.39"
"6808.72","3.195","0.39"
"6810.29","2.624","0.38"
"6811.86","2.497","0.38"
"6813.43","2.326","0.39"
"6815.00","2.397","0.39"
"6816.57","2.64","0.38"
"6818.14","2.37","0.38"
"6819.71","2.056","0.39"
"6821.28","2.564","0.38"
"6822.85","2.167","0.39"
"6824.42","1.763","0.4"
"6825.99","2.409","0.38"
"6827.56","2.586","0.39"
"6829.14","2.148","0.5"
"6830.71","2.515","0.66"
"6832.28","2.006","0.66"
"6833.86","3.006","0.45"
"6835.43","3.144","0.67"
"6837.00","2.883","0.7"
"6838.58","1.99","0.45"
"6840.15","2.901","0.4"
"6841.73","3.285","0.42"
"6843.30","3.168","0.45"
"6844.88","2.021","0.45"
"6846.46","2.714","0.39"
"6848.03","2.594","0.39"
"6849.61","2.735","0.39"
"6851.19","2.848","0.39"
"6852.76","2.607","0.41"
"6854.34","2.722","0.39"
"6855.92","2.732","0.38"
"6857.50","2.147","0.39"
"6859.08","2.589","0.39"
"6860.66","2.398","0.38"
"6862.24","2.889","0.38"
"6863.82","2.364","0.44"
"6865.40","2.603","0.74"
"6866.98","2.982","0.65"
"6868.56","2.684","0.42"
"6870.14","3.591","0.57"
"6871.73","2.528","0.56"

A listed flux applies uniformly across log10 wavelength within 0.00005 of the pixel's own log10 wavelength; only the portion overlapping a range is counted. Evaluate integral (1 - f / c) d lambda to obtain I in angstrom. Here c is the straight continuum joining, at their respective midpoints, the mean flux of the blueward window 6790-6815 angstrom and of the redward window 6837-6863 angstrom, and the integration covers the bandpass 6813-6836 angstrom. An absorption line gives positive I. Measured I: 2.3 angstrom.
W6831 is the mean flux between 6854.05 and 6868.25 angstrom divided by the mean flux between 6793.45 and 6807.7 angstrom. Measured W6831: 0.96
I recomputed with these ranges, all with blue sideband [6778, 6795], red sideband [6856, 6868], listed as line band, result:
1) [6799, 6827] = 1.95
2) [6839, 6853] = -0.70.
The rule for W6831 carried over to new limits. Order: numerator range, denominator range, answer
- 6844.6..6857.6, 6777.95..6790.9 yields 0.94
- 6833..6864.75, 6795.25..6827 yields 1.06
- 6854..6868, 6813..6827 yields 1.13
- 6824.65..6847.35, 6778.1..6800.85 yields 0.95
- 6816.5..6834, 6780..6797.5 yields 0.82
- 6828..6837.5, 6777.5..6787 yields 0.91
